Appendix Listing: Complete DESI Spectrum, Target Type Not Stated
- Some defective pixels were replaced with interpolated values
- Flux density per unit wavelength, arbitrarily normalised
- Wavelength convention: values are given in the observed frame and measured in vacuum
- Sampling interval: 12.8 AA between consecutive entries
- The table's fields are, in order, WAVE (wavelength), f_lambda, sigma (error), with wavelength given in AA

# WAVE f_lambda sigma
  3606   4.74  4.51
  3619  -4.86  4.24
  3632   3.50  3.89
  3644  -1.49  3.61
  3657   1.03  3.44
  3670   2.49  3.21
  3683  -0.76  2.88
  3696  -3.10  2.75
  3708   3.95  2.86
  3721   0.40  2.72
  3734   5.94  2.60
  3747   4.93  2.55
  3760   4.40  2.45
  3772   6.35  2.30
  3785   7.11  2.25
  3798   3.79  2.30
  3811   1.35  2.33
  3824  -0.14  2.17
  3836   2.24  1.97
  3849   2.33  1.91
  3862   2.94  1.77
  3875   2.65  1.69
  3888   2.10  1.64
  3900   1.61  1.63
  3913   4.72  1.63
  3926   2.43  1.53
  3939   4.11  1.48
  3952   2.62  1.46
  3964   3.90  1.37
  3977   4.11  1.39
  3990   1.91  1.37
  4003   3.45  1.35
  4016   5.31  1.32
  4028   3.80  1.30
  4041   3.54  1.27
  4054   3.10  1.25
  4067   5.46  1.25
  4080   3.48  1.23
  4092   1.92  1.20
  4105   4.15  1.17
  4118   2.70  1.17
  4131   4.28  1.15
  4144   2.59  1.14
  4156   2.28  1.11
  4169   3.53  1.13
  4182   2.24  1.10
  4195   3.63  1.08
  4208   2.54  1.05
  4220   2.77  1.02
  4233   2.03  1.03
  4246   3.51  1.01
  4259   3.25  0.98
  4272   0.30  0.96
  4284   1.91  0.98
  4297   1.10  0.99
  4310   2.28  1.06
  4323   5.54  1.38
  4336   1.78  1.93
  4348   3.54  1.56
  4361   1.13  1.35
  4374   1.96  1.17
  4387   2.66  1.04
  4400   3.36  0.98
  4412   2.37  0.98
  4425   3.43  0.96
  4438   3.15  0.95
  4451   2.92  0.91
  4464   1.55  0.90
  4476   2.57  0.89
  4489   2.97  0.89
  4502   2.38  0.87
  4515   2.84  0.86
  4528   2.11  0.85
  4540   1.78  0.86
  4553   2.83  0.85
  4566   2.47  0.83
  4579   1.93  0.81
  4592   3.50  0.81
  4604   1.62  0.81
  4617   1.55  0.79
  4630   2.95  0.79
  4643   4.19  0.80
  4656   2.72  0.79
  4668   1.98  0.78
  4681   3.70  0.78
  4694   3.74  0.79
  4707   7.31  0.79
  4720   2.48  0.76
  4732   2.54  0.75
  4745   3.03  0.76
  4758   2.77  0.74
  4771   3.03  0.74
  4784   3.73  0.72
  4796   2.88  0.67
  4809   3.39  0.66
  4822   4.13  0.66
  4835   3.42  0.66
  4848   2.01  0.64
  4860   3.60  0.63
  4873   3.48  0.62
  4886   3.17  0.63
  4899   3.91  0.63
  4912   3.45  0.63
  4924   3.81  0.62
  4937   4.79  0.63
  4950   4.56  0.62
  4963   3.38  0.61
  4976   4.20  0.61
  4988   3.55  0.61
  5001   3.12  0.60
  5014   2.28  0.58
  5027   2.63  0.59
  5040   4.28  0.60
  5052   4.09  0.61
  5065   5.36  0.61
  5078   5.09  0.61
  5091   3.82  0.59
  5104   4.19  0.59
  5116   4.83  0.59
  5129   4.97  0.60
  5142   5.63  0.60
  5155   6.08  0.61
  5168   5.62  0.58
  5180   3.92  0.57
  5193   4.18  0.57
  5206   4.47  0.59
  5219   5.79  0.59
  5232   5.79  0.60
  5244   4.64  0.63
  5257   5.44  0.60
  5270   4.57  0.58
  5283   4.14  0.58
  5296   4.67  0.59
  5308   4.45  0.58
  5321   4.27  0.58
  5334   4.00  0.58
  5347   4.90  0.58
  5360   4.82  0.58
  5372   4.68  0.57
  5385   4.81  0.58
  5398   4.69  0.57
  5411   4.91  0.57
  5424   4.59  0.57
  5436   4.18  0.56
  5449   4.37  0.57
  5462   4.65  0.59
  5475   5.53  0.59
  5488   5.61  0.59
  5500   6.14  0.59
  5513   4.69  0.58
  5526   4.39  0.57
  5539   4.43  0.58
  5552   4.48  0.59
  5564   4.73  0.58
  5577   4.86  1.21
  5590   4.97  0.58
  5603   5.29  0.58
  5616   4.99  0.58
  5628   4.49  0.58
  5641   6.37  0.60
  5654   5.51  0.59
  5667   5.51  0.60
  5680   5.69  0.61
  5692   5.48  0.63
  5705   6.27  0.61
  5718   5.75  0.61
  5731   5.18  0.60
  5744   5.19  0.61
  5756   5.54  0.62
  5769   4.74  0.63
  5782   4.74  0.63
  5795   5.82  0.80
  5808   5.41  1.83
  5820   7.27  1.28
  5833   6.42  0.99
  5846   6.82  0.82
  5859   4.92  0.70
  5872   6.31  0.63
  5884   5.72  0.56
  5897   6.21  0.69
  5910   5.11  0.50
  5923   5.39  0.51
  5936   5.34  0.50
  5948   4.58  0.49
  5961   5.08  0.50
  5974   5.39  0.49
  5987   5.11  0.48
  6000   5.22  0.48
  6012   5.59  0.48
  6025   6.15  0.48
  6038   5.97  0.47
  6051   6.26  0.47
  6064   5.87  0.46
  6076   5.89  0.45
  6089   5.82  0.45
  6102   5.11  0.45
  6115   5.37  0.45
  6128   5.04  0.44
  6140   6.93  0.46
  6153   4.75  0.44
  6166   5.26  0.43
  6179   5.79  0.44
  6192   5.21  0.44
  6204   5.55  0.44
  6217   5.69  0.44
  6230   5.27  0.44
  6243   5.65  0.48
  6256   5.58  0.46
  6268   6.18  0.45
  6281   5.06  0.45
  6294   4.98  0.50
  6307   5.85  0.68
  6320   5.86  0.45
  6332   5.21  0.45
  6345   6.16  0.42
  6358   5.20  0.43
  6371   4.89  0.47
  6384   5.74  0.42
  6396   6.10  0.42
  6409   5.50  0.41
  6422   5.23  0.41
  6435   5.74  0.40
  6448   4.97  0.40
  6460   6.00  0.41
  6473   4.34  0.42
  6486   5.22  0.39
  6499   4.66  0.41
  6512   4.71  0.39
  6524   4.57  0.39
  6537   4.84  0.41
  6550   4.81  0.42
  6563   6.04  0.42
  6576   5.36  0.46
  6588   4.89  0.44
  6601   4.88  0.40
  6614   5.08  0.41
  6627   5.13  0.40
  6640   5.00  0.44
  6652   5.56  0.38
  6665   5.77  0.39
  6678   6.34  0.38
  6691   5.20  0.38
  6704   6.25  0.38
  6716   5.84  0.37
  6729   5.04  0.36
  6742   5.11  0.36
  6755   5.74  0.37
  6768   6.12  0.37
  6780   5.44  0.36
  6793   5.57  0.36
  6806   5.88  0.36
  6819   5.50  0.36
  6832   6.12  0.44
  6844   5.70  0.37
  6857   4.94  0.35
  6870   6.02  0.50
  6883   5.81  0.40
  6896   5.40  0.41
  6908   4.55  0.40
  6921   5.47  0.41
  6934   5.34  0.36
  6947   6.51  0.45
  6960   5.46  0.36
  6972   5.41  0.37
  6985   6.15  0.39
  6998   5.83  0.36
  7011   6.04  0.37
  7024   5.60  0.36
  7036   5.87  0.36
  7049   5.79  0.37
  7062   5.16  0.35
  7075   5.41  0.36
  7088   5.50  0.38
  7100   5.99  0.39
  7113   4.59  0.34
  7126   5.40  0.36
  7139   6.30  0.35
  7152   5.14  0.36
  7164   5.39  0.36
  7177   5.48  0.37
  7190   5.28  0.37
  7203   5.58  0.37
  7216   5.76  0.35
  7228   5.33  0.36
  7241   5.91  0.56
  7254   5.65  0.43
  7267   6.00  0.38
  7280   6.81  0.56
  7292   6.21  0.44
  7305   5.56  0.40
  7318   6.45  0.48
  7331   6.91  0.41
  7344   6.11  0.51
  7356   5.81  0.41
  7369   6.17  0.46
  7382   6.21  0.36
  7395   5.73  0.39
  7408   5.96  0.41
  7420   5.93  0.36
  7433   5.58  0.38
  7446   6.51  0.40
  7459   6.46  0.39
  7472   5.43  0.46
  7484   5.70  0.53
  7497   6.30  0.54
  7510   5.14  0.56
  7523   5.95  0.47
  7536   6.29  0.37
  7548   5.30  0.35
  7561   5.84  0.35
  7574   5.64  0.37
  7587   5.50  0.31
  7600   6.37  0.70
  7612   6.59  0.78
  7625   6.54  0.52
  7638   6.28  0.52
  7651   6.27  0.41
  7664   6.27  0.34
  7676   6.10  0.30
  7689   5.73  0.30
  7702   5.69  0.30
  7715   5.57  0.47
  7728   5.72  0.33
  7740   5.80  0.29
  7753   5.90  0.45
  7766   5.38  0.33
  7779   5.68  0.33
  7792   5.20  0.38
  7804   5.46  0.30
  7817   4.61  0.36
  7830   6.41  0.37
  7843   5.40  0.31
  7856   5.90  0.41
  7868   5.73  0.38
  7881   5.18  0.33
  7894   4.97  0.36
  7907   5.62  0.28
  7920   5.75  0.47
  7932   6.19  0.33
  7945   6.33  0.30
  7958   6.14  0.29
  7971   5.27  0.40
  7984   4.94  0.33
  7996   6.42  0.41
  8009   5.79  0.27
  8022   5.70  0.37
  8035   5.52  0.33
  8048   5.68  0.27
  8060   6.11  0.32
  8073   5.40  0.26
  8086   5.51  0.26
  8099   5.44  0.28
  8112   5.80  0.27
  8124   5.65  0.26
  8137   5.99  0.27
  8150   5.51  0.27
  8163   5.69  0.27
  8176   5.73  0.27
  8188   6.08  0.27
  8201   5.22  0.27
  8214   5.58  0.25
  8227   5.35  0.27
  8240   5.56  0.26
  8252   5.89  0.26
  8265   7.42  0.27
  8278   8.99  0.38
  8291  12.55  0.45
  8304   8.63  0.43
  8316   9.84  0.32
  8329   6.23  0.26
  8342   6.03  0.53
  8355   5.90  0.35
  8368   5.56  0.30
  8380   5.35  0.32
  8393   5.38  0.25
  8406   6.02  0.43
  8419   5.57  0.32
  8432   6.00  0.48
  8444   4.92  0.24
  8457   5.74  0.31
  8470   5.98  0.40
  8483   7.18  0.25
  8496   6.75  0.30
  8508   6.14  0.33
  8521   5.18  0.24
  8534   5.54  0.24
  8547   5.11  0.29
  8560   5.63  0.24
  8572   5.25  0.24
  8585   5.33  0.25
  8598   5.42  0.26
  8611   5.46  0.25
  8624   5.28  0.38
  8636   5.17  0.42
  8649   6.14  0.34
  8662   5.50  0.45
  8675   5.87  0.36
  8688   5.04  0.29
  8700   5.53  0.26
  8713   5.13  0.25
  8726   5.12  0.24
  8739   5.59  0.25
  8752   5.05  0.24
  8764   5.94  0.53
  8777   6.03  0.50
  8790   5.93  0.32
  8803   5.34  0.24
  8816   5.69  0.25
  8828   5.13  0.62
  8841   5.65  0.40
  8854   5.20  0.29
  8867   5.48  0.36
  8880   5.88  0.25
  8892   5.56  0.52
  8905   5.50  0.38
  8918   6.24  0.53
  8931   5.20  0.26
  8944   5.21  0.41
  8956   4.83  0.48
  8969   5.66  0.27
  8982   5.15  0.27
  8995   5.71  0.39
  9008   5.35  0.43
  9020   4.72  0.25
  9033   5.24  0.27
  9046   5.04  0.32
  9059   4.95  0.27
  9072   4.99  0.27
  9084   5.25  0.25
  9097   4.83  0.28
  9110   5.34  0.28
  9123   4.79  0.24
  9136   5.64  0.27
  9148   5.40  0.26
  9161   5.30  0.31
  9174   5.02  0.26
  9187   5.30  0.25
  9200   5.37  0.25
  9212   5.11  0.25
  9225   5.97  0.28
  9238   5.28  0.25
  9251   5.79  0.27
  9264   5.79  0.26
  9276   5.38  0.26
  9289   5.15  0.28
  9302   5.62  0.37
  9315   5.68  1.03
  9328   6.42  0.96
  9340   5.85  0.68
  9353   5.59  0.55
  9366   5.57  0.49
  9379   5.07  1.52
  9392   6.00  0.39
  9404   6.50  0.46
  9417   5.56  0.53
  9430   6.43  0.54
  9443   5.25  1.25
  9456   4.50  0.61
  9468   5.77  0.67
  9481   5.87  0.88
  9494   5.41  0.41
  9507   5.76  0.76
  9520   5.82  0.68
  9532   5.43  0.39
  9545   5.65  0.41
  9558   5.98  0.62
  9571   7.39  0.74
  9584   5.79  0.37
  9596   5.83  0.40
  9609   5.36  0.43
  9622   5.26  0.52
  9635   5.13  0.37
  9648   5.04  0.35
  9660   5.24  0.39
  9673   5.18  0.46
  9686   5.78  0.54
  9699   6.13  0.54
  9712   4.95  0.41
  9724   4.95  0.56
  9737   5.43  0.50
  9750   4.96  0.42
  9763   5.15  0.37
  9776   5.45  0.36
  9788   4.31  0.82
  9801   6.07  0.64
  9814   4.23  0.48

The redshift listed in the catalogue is 0.262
